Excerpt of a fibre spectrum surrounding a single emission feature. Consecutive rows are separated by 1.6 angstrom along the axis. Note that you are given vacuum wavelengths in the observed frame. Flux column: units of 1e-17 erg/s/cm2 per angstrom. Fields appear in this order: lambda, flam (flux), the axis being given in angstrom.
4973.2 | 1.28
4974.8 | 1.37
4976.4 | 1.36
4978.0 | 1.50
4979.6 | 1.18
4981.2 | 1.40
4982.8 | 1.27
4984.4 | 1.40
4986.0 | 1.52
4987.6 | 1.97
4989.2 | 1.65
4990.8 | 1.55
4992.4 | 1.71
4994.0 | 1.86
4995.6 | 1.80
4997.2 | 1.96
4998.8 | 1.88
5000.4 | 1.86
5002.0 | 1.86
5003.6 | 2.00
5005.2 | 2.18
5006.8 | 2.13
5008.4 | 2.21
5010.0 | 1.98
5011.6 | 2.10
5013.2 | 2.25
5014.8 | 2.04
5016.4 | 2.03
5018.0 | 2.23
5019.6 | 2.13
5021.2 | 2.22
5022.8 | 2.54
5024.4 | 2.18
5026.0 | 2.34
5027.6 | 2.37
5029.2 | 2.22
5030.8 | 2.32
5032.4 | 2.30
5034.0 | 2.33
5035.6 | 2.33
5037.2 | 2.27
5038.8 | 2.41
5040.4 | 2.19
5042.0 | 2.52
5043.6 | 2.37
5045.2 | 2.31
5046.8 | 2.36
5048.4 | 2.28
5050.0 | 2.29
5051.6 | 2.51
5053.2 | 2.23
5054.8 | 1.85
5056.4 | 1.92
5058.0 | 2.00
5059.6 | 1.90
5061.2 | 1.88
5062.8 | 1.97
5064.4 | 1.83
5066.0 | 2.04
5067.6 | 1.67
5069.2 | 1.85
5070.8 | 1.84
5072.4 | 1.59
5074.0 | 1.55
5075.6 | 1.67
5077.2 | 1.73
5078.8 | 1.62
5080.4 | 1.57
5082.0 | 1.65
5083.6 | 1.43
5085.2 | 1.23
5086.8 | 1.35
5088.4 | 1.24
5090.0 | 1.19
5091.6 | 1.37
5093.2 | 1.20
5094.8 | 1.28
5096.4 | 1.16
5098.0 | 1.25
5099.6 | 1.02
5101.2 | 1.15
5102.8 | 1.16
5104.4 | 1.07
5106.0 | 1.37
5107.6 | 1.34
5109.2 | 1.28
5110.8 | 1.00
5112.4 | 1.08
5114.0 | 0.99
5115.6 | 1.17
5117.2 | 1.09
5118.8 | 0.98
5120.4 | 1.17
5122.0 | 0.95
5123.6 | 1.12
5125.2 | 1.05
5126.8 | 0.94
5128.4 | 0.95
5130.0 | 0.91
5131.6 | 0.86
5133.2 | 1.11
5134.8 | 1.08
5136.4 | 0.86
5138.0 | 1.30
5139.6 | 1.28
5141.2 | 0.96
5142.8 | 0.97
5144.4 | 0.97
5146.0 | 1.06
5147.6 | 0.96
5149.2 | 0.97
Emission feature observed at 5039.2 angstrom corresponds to C IV 1549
